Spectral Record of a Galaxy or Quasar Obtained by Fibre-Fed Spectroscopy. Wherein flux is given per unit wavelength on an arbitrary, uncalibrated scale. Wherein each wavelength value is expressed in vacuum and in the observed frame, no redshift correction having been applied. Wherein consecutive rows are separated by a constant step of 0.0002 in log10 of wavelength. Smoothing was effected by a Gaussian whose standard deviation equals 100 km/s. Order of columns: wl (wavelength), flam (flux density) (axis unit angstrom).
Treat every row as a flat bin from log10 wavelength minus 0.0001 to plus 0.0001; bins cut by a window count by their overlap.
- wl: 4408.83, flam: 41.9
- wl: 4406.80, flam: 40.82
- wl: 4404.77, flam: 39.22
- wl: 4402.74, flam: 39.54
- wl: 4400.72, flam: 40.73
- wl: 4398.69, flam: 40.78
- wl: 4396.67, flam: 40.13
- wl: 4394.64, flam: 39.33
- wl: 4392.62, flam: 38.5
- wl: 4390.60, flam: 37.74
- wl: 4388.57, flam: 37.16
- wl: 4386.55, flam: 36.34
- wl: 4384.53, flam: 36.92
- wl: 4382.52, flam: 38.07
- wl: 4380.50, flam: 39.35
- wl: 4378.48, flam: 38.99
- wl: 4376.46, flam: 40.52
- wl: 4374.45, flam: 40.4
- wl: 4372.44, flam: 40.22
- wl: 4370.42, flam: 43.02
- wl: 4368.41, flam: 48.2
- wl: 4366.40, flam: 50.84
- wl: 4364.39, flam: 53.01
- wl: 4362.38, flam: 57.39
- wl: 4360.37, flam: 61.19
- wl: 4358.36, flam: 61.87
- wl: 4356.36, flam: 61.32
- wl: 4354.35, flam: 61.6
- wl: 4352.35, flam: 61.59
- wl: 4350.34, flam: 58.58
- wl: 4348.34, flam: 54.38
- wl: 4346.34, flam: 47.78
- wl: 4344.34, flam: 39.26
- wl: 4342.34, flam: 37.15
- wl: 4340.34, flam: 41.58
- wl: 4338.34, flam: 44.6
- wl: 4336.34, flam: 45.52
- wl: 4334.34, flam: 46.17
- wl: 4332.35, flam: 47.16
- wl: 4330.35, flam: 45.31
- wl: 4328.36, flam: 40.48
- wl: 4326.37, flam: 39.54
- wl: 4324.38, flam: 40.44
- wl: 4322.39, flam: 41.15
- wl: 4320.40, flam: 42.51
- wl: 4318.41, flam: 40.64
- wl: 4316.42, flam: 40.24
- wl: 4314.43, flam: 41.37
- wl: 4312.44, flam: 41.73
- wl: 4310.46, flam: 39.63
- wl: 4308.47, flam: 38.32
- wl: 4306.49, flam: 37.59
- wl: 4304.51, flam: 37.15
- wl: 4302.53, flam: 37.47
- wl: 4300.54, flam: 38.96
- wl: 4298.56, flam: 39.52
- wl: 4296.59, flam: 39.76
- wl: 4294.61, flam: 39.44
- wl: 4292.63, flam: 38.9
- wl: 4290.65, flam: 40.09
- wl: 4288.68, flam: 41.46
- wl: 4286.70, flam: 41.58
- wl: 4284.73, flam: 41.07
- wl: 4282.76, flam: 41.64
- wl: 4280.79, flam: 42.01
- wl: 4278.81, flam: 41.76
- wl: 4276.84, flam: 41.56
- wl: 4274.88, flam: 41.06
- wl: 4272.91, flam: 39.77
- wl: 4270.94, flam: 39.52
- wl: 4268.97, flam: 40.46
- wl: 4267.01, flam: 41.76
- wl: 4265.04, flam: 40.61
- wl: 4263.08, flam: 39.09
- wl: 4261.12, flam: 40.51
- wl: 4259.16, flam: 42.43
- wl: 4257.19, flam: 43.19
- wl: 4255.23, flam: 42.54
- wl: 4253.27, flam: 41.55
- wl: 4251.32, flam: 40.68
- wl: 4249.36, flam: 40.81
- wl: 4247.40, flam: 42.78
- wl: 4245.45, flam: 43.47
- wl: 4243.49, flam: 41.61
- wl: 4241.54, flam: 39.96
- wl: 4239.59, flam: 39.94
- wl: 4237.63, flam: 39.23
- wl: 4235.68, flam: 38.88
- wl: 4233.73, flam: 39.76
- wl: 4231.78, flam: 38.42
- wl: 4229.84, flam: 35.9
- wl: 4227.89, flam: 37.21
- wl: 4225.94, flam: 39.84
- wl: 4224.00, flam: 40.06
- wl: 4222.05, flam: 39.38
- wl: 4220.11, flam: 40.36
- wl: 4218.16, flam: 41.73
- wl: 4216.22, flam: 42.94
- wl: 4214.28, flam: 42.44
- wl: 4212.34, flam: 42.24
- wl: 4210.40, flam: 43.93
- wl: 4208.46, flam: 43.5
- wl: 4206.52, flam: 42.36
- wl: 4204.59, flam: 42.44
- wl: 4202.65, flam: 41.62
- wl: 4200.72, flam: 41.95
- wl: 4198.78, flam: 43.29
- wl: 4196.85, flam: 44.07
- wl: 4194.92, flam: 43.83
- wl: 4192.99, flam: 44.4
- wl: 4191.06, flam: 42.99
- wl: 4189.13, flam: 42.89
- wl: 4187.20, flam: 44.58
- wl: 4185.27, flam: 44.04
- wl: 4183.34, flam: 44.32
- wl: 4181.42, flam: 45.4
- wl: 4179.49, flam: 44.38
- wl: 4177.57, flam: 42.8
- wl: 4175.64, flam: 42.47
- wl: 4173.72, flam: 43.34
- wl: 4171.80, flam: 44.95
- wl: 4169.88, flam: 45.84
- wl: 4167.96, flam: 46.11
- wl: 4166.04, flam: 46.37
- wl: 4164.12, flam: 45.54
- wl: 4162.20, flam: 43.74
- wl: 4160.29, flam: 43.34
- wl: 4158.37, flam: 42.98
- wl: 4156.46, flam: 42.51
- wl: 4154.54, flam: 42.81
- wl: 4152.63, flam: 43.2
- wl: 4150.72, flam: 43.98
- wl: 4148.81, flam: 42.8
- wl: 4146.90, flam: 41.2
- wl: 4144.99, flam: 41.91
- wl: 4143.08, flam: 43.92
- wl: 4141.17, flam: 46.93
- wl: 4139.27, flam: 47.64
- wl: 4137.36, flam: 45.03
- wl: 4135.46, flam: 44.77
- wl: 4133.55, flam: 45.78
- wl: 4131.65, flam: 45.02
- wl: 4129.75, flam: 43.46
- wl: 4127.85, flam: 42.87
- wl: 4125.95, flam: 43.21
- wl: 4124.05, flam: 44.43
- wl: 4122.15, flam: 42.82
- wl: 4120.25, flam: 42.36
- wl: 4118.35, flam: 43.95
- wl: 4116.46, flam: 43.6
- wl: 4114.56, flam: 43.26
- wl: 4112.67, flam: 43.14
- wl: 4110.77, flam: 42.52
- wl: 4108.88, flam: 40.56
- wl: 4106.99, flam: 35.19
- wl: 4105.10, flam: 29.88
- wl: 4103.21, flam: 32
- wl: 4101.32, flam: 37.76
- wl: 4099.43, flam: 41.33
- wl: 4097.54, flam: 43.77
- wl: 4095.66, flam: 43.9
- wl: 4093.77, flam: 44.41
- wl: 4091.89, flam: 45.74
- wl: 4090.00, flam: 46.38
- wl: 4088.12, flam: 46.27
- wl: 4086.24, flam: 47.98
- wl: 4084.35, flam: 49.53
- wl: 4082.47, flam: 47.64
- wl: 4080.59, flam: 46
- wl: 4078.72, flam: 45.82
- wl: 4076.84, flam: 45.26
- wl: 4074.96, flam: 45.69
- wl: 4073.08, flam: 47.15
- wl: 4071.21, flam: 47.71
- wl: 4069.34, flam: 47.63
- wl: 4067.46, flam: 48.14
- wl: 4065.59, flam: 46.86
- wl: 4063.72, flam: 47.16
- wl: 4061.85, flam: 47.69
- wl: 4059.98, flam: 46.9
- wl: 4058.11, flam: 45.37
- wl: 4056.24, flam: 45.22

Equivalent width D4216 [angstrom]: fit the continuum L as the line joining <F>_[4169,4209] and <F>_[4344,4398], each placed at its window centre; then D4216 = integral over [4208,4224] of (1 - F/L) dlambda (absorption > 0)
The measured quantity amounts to 0.8 angstrom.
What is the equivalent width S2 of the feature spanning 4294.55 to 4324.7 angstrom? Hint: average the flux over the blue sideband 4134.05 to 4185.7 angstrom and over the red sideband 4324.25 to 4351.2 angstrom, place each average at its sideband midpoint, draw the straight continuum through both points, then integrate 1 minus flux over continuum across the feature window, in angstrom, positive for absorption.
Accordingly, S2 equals 3.4 angstrom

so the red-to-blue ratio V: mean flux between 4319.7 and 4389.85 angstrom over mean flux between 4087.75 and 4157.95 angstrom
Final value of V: 1.08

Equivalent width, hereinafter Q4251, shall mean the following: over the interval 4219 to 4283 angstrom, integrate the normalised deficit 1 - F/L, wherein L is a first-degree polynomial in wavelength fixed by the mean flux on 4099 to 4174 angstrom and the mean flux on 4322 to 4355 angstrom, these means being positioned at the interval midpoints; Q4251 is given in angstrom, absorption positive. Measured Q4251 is 6.29 angstrom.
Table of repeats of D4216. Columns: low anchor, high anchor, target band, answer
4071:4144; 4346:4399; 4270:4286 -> 1.6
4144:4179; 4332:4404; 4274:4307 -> 3.6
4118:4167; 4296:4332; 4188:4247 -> 1.3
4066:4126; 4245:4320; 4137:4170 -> -1.1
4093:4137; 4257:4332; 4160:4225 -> -3.3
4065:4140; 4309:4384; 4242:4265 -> 1.9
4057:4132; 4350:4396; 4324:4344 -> 1.6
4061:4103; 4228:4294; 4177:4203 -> -0.6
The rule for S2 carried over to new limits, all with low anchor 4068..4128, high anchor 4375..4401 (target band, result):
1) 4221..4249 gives 1.0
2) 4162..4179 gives -0.9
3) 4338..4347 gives -0.5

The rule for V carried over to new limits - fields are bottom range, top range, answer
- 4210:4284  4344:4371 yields 1.34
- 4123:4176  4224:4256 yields 0.91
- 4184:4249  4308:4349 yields 1.02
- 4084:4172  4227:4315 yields 0.93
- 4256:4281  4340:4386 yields 1.18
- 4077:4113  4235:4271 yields 0.96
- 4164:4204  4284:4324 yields 0.91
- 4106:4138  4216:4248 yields 0.93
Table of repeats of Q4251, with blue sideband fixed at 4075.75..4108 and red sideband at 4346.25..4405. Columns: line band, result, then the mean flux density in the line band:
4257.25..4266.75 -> 0.82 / 41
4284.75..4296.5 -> 1.27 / 40.3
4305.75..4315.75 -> 1.24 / 39.8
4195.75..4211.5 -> 0.46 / 42.9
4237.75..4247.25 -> 0.73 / 41.2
